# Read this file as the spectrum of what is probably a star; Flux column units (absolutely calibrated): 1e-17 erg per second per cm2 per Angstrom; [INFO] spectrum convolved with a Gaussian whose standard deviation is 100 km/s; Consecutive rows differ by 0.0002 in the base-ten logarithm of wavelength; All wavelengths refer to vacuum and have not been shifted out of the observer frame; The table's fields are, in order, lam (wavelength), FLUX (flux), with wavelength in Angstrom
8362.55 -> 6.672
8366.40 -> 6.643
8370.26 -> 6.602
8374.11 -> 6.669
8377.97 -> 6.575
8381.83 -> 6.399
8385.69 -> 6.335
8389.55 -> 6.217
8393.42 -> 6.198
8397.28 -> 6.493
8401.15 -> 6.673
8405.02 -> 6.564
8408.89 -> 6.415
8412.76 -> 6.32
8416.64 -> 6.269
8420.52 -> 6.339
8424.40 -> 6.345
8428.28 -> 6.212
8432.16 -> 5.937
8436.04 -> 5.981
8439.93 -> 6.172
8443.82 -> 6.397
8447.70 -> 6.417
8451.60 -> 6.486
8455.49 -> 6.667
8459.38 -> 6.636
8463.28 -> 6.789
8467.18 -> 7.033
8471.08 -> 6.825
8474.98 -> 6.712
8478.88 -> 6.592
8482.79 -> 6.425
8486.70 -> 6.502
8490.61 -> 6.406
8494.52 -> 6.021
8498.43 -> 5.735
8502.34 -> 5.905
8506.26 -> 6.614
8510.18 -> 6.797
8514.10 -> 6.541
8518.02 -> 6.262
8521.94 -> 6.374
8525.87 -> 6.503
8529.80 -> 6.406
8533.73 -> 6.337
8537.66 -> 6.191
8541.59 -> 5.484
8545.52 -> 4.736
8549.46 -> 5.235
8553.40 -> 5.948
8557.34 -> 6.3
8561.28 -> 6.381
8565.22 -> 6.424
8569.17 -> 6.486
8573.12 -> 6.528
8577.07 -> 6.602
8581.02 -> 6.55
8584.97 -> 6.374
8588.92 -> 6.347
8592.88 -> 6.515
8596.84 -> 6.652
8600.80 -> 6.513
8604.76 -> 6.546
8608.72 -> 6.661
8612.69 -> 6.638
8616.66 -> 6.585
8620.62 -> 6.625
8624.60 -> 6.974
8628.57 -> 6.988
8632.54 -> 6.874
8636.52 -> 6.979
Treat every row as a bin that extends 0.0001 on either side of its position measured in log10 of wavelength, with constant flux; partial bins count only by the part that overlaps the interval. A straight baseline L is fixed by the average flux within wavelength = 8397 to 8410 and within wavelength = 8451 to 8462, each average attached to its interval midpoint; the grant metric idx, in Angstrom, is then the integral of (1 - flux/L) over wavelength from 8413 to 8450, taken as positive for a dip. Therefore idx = 2.0 Angstrom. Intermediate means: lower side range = 6.55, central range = 6.24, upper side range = 6.62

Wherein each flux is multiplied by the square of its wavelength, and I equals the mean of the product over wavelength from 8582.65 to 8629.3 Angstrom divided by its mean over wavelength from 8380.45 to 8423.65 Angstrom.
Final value 1.09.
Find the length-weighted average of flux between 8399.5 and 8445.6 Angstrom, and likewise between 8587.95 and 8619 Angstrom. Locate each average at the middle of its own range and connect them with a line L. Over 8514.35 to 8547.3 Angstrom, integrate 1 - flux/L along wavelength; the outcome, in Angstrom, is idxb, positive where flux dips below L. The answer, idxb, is 2.0 Angstrom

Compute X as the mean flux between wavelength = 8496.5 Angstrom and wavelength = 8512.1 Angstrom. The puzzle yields 6.26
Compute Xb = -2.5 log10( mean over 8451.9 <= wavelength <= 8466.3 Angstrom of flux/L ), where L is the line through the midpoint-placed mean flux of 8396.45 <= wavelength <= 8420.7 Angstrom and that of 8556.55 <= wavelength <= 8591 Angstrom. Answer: -0.04 mag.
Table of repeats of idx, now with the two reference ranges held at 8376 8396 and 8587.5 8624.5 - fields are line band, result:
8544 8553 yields 1.9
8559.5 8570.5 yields 0.2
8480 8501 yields 0.8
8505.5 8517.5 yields -0.2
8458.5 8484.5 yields -1.1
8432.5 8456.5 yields 0.4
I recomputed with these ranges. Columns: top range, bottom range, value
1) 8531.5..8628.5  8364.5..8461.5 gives 1.03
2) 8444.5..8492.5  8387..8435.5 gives 1.06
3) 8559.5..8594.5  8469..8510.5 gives 1.03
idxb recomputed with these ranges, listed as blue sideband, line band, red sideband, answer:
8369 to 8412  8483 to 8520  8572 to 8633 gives 1.3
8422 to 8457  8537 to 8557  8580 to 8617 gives 2.8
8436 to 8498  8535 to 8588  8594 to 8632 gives 4.2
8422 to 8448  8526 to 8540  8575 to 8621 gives 0.2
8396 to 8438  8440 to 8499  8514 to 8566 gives -2.9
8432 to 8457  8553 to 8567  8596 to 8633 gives 0.6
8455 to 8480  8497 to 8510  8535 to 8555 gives 0.0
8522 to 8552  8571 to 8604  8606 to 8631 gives -0.5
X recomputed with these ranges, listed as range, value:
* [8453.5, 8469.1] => 6.78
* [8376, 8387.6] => 6.44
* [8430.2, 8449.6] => 6.18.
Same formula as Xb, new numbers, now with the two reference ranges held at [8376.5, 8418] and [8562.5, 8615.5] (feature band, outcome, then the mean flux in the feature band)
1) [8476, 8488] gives -0.01 mag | 6.52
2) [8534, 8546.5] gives 0.15 mag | 5.65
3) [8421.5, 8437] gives 0.05 mag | 6.14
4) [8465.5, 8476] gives -0.07 mag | 6.87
